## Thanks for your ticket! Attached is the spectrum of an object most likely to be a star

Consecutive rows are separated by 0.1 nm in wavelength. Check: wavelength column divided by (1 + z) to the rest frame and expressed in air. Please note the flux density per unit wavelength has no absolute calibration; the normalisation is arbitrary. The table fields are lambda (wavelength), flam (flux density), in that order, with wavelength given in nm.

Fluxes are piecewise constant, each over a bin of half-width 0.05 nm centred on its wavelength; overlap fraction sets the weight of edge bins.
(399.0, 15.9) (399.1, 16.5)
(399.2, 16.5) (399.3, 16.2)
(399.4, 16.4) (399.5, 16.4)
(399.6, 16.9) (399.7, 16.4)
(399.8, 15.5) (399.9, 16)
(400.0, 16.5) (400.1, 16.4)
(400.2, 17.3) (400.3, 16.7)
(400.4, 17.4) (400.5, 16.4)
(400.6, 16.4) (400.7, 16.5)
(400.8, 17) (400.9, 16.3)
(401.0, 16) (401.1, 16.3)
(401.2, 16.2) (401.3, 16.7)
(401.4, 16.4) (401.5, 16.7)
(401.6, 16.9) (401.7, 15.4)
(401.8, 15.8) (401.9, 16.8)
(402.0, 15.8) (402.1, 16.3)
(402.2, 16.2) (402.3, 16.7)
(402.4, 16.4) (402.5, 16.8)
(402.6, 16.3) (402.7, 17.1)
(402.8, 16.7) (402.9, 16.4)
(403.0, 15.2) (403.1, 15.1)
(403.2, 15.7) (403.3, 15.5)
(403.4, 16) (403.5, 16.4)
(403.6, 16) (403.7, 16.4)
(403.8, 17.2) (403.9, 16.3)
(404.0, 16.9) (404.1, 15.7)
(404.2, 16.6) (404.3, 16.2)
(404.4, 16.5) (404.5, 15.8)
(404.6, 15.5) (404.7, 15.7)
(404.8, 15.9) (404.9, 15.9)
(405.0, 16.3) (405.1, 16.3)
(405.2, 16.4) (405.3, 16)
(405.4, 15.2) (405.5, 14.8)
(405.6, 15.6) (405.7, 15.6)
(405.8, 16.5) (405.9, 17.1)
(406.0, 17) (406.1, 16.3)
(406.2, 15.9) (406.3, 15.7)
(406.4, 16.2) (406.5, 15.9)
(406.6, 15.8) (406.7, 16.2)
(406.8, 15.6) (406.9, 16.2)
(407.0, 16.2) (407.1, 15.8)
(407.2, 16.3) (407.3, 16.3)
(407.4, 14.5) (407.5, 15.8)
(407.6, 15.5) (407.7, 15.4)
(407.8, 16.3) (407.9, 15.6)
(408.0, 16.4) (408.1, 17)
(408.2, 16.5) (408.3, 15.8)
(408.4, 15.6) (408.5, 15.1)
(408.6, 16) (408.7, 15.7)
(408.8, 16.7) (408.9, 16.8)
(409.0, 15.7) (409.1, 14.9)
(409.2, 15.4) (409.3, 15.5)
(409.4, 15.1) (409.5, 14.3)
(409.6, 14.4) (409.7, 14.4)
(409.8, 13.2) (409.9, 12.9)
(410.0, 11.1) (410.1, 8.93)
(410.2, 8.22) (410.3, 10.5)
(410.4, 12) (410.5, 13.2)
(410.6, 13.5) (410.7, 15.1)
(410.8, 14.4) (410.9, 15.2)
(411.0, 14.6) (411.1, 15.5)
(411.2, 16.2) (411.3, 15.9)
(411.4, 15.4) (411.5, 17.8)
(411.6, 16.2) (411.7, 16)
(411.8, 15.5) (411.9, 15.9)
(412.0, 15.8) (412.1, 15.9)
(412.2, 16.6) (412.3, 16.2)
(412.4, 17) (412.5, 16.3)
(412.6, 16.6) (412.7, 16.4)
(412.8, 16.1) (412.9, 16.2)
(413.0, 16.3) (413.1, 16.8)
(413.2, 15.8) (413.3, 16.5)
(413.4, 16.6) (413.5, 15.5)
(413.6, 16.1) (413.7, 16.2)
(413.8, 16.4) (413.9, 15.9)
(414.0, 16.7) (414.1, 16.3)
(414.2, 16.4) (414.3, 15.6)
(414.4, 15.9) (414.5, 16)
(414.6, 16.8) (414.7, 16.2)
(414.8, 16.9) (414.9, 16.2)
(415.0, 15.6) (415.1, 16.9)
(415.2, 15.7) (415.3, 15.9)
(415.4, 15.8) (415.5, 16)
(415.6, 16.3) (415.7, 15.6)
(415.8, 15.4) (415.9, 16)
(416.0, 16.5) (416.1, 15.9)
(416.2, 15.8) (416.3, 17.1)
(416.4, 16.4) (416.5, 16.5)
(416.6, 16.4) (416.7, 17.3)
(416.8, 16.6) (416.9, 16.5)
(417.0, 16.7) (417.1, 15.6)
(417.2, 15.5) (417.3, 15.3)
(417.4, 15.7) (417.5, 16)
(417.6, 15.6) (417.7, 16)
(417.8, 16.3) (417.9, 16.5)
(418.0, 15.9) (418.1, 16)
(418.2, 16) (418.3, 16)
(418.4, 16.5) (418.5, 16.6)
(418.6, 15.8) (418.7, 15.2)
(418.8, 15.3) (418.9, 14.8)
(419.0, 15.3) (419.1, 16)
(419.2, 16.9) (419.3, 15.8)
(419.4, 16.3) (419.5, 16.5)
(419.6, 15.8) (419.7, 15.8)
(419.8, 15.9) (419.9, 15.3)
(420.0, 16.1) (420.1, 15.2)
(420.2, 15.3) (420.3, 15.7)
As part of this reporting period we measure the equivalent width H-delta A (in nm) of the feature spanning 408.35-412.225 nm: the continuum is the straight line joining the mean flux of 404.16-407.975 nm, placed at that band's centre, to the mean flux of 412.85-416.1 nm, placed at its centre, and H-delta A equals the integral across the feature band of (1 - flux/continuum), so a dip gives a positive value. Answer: 0.34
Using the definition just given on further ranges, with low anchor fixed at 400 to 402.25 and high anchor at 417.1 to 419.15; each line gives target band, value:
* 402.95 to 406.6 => 0.06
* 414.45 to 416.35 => -0.03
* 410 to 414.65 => 0.19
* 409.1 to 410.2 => 0.19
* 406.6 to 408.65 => 0.04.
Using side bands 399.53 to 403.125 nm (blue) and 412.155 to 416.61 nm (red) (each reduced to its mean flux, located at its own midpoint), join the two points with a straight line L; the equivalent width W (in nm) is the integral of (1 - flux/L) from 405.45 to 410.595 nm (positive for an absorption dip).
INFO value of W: 0.39 nm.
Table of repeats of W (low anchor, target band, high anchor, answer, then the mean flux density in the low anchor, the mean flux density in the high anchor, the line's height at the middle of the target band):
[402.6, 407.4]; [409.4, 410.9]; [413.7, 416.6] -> 0.31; 16.1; 16.2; 16.1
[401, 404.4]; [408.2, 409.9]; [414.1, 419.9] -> 0.10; 16.3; 16.1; 16.2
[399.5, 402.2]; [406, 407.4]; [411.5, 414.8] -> 0.03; 16.4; 16.2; 16.3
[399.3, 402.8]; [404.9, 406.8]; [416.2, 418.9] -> 0.04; 16.4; 16.1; 16.3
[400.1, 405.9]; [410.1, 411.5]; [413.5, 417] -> 0.21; 16.2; 16.2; 16.2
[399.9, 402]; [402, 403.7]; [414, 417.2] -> 0.03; 16.5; 16.2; 16.4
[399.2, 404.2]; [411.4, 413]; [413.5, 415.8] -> -0.01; 16.4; 16.1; 16.2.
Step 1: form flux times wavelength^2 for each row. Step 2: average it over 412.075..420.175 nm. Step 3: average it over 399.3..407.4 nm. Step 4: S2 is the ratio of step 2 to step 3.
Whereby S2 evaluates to 1.1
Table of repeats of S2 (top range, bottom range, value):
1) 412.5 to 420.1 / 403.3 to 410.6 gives 1.10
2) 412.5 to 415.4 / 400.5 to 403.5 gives 1.06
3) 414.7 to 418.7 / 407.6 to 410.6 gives 1.16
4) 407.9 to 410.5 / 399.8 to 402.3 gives 0.91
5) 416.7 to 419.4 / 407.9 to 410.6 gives 1.17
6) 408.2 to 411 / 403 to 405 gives 0.90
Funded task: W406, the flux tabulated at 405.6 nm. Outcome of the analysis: 15.6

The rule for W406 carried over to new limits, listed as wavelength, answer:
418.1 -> 16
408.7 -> 15.7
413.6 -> 16.1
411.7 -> 16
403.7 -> 16.4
